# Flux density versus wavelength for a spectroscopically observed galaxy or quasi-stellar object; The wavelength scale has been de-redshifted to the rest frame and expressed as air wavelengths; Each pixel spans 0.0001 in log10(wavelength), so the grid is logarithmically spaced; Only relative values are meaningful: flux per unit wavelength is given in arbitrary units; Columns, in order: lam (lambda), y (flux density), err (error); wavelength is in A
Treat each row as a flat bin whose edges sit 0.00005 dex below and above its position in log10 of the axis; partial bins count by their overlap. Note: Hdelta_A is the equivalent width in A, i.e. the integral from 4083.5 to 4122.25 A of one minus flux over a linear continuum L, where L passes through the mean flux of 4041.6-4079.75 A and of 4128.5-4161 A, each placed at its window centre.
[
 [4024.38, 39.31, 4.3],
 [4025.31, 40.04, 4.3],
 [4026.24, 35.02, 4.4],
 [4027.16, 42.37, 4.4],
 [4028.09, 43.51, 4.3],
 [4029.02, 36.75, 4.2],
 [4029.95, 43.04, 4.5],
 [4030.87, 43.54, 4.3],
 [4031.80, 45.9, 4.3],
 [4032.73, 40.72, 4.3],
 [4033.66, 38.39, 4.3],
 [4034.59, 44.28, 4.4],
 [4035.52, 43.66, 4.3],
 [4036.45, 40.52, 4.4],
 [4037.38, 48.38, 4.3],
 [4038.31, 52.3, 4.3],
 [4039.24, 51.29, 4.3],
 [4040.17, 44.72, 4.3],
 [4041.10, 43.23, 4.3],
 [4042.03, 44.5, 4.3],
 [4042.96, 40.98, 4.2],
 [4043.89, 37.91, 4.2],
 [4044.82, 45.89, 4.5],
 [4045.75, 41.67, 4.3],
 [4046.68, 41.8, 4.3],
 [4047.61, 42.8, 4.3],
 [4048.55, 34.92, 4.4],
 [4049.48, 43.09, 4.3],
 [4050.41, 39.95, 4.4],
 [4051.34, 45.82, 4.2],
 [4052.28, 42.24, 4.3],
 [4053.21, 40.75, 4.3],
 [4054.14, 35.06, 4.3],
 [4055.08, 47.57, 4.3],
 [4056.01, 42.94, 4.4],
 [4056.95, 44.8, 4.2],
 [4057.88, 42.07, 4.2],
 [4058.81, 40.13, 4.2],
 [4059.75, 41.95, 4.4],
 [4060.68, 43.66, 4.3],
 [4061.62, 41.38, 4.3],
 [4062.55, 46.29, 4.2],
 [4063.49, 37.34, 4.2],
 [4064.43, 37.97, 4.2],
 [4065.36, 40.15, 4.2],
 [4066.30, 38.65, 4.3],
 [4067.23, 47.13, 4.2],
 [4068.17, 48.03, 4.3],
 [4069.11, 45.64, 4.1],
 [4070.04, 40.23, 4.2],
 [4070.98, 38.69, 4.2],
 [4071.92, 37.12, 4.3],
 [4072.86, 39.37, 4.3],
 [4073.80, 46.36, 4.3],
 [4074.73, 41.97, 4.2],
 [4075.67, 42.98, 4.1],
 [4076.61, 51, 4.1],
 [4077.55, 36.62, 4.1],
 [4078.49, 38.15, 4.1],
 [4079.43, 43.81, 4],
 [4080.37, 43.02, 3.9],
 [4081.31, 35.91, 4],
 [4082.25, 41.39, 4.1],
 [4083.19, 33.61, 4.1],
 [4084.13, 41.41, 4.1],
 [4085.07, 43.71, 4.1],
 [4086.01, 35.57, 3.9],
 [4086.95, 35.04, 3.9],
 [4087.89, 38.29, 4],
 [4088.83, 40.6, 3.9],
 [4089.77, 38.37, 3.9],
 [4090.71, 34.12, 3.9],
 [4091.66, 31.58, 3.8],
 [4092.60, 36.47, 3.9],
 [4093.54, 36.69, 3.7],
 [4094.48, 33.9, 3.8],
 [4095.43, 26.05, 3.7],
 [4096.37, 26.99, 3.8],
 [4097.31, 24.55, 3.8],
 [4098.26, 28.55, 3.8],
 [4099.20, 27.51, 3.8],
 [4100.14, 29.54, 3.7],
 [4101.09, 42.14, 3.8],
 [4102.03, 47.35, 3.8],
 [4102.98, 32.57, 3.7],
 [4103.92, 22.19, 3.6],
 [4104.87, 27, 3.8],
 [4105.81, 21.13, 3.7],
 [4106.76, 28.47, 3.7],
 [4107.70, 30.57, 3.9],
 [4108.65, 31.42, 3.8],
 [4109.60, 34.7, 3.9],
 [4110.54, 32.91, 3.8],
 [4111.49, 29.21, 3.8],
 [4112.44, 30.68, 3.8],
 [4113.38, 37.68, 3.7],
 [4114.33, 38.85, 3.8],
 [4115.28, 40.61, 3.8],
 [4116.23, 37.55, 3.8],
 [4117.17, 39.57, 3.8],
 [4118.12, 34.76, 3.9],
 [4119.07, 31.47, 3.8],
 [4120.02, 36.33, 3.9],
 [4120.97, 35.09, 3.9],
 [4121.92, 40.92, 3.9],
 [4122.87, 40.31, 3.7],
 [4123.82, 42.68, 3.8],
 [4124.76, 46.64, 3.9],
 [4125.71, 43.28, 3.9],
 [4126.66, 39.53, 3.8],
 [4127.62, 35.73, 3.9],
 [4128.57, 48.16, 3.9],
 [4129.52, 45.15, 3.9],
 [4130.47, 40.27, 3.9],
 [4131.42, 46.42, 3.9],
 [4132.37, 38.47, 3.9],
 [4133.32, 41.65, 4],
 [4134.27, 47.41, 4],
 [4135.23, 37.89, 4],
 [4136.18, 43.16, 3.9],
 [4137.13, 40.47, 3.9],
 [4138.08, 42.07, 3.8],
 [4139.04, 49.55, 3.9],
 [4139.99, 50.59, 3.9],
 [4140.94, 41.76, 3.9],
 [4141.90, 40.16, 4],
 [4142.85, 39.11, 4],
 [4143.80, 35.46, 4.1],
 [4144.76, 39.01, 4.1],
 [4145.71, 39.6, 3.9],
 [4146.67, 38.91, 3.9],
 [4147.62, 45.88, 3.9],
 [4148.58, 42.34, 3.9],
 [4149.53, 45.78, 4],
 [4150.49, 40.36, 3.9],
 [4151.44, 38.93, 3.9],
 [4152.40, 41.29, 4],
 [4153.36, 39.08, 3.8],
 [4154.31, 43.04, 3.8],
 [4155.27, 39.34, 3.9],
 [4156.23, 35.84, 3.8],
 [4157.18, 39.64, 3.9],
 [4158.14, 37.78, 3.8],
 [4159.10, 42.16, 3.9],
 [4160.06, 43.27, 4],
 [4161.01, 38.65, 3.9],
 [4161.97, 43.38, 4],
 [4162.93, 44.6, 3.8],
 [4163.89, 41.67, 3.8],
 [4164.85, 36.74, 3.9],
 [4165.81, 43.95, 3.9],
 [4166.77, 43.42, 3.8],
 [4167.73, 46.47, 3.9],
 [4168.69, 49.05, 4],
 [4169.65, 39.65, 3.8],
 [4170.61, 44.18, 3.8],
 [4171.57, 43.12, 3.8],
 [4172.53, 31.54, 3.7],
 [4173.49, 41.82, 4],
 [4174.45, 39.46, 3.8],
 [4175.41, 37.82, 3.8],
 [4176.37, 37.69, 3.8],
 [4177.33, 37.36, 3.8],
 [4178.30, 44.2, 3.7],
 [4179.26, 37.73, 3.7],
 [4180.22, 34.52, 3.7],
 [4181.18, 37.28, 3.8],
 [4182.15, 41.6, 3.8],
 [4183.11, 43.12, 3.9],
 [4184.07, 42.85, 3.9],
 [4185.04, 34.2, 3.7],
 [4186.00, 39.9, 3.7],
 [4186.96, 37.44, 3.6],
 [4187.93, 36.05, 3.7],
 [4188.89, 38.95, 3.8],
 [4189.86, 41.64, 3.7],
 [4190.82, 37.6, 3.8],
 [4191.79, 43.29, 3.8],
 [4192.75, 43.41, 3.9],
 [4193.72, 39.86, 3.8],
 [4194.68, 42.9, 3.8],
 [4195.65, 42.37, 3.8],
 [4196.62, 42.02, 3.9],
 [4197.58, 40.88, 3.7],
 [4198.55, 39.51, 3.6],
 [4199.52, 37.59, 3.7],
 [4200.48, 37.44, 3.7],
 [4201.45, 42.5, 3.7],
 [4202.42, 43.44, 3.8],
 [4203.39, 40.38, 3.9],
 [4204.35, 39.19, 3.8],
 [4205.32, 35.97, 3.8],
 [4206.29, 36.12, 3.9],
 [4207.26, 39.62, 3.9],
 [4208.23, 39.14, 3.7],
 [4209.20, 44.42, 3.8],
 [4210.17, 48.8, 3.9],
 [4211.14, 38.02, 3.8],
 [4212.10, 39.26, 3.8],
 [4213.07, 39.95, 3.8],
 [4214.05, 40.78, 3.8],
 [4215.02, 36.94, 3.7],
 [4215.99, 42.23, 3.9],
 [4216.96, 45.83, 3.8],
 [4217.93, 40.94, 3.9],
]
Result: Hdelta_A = 7.3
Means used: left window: 41.9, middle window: 33.9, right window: 41.6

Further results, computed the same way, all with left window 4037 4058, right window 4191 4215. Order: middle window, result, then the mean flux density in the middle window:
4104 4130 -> 3.67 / 36.1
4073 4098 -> 2.96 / 37.6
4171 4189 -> 0.96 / 38.8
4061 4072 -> 0.30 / 41.7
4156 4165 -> 0.15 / 40.6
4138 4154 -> -0.08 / 41.8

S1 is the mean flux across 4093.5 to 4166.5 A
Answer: 38.1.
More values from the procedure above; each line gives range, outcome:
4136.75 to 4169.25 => 41.7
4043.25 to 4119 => 37.9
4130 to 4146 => 42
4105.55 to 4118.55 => 33.6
